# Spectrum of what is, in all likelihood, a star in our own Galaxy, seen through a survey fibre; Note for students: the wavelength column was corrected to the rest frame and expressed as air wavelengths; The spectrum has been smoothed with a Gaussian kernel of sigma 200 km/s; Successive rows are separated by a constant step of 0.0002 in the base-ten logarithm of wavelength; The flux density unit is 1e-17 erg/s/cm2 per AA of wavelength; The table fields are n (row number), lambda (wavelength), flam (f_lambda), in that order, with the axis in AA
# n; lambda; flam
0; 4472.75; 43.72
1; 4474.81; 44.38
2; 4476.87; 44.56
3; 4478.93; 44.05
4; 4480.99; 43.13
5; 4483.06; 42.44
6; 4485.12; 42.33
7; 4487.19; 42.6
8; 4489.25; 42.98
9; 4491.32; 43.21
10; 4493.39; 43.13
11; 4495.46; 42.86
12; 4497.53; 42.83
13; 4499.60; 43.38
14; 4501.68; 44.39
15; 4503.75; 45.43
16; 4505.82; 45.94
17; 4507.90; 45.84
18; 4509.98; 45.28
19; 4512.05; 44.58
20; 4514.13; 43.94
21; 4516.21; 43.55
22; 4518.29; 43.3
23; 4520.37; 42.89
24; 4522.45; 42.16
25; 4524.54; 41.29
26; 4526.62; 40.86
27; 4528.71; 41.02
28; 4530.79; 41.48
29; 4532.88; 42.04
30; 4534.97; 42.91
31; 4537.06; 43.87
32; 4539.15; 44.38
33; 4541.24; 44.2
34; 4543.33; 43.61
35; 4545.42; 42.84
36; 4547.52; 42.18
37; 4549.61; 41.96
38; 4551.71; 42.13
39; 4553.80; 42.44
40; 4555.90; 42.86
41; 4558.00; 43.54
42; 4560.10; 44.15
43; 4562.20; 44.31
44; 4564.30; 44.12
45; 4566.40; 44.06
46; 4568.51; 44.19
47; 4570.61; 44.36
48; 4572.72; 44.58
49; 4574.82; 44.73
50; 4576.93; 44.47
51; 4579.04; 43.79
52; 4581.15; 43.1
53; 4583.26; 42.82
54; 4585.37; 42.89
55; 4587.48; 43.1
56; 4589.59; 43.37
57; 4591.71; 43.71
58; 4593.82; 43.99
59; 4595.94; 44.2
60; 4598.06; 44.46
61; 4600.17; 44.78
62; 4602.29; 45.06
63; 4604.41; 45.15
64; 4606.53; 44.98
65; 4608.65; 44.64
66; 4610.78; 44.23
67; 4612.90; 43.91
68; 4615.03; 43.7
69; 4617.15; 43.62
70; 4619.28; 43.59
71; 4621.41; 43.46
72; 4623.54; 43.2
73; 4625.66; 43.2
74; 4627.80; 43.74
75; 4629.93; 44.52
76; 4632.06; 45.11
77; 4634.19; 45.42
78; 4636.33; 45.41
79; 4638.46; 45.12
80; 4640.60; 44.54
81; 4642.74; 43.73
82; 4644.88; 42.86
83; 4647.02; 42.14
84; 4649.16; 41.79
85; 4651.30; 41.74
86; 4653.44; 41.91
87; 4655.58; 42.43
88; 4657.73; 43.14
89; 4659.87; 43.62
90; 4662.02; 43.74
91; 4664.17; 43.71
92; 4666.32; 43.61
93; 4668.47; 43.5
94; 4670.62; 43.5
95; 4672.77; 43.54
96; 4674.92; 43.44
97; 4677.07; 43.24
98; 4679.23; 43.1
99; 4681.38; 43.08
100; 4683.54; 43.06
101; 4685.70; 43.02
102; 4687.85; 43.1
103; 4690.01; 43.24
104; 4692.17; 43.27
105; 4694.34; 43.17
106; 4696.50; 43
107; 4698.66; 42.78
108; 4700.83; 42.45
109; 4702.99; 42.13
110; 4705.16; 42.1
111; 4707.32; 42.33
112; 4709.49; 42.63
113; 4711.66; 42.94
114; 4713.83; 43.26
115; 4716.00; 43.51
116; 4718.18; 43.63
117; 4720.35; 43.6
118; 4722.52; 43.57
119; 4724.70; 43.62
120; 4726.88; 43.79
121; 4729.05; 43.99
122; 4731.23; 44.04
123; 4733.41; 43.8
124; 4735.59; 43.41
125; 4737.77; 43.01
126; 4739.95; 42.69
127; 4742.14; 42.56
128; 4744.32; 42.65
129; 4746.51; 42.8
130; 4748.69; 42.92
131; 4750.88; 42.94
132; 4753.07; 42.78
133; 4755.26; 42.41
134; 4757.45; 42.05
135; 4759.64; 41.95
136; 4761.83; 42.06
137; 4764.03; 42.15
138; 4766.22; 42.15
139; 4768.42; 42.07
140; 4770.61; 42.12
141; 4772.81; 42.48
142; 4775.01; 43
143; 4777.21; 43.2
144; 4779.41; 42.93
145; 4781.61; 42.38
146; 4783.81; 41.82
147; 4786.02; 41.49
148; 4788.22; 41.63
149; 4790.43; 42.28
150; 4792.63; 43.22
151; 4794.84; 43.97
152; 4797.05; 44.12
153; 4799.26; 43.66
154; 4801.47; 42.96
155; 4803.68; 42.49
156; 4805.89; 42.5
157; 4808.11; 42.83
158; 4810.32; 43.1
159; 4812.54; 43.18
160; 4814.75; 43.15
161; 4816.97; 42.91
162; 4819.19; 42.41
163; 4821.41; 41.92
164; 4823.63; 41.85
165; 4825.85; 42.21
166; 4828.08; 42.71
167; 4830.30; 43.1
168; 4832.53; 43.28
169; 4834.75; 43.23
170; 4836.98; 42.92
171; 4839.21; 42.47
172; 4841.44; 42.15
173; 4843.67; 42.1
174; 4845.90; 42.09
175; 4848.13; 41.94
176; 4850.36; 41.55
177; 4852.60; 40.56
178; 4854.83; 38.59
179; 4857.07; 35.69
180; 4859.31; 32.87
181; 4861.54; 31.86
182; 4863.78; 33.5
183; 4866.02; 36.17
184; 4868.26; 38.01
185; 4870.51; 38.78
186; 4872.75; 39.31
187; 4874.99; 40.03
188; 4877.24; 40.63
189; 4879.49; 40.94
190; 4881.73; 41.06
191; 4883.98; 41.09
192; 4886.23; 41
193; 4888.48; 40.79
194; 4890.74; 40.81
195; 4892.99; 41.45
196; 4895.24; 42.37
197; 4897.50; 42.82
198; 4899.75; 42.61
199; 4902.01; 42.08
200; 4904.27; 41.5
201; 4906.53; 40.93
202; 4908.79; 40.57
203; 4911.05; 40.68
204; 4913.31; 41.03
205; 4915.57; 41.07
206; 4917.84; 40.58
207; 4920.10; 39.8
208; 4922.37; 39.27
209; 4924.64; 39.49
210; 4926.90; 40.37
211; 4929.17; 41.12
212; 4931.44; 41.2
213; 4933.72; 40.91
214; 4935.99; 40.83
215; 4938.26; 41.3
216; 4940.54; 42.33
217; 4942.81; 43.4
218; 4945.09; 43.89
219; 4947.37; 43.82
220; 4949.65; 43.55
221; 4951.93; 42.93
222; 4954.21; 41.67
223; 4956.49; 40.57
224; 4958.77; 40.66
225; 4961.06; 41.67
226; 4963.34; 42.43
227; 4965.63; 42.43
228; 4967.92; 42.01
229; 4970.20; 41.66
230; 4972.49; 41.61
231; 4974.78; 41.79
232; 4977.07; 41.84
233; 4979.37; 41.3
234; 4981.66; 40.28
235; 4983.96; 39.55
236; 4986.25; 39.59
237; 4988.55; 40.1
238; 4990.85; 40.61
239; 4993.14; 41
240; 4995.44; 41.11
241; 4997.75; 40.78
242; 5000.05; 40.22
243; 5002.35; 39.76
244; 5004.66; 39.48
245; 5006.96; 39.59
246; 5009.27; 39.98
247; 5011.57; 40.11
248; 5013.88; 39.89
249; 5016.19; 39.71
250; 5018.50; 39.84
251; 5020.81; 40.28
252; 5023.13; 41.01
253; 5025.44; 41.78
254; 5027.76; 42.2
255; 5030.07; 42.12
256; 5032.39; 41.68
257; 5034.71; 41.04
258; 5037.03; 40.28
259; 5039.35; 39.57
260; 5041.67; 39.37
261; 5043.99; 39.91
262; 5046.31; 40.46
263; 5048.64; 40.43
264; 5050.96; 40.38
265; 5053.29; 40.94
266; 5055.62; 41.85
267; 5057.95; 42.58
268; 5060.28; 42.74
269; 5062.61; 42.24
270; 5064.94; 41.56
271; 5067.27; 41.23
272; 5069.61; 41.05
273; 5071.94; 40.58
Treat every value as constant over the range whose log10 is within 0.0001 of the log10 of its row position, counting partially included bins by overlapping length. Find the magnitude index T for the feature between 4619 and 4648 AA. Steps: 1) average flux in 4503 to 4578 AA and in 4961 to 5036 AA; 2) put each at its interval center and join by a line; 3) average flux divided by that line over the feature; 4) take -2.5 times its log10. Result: -0.03 mag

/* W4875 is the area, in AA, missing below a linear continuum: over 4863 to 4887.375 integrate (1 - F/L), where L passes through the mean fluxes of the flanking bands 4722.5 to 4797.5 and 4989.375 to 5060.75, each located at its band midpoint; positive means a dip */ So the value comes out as 1.5 AA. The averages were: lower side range 42.8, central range 39.2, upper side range 40.6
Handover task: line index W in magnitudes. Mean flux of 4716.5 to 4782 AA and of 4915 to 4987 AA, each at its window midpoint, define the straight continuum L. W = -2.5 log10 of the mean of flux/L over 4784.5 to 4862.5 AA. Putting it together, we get 0.017 mag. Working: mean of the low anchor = 42.9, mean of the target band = 41.7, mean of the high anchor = 41.4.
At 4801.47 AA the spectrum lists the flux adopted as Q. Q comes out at 42.96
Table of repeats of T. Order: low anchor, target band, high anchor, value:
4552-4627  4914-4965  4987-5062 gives -0.01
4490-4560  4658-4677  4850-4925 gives -0.04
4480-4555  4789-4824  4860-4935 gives -0.05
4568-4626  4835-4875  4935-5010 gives 0.09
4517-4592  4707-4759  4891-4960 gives -0.02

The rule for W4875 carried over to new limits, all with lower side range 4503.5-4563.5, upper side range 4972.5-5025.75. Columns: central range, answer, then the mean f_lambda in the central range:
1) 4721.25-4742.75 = -0.7 AA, 43.5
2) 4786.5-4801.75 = -0.5 AA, 43.1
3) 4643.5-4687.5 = -0.6 AA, 43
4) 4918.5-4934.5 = 0.2 AA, 40.3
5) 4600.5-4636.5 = -1.3 AA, 44.3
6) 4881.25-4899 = -0.2 AA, 41.5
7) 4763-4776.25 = -0.2 AA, 42.3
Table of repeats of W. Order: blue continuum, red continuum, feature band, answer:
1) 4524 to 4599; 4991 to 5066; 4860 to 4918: 0.040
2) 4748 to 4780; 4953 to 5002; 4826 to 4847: -0.017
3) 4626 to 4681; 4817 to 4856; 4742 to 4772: 0.008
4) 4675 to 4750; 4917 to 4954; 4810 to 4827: -0.005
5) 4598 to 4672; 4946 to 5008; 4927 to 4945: -0.003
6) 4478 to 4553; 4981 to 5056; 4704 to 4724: -0.025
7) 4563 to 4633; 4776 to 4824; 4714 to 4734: -0.012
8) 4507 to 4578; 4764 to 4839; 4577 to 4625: -0.018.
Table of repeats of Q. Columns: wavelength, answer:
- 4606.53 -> 44.98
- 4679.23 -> 43.1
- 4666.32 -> 43.61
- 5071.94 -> 40.58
